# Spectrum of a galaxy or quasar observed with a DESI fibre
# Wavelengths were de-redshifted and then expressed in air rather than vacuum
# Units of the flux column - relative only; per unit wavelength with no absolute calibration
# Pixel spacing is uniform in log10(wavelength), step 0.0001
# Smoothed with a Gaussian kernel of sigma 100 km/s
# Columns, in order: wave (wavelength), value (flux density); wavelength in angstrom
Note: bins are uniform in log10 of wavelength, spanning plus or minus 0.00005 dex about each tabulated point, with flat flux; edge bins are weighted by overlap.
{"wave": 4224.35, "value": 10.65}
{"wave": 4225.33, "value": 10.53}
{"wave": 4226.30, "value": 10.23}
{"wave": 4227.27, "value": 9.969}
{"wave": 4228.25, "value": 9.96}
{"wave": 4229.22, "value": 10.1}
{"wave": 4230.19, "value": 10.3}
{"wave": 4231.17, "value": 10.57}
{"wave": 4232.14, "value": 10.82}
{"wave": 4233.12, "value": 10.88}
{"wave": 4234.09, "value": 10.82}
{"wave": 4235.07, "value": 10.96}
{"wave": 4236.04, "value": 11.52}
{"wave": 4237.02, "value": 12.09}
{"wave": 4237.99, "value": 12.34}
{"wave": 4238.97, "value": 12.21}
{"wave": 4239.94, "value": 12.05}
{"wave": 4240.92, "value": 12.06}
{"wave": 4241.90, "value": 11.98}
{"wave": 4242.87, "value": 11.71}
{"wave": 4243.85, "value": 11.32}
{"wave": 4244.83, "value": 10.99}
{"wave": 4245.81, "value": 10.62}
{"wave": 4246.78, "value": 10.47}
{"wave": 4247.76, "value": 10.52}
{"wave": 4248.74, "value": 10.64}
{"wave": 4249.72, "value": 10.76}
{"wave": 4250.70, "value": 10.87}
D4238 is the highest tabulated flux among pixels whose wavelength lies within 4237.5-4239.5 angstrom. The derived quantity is 12.34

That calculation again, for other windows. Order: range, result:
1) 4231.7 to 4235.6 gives 10.96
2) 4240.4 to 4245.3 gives 12.06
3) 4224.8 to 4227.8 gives 10.53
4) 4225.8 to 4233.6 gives 10.88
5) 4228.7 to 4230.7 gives 10.3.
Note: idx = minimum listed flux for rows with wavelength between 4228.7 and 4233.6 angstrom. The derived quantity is 10.1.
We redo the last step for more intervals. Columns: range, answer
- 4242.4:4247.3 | 10.47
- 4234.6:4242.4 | 10.96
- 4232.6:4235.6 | 10.82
